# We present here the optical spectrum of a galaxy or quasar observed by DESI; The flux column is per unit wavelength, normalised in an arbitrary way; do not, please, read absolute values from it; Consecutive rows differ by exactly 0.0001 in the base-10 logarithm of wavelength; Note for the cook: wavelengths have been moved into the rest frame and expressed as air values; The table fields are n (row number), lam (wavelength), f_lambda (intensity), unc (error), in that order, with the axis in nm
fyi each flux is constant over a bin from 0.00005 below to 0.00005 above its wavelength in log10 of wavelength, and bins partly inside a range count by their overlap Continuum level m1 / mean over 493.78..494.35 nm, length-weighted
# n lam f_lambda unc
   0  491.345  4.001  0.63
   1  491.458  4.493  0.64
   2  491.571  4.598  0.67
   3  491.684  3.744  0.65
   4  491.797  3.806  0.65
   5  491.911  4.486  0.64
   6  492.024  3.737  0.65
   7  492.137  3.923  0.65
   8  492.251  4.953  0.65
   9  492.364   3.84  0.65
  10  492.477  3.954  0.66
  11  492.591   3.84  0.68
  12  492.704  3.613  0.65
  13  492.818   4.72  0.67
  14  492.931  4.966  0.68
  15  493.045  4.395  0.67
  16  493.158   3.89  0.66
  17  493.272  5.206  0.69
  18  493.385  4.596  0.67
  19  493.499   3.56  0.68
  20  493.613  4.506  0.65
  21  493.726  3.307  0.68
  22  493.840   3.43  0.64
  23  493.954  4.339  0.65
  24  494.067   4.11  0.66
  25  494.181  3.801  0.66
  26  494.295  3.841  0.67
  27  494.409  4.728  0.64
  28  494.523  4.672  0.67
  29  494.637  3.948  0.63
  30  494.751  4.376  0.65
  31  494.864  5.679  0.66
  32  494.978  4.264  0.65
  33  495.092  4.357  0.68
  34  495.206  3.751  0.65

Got 3.9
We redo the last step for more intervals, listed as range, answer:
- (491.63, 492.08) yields 3.94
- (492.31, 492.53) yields 3.9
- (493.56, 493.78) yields 3.92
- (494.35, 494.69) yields 4.45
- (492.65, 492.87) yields 4.15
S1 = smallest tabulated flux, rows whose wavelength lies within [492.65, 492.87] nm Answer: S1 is 3.613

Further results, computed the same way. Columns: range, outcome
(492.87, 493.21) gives 3.89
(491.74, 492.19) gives 3.737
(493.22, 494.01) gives 3.307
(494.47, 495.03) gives 3.948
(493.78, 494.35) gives 3.43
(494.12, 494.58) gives 3.801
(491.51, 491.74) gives 3.744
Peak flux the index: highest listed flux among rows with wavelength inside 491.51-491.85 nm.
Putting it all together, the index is 4.598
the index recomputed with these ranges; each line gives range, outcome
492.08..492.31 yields 4.953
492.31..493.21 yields 4.966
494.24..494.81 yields 4.728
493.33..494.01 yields 4.596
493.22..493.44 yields 5.206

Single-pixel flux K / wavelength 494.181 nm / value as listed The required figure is 3.801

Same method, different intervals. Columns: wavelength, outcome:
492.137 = 3.923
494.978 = 4.264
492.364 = 3.84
